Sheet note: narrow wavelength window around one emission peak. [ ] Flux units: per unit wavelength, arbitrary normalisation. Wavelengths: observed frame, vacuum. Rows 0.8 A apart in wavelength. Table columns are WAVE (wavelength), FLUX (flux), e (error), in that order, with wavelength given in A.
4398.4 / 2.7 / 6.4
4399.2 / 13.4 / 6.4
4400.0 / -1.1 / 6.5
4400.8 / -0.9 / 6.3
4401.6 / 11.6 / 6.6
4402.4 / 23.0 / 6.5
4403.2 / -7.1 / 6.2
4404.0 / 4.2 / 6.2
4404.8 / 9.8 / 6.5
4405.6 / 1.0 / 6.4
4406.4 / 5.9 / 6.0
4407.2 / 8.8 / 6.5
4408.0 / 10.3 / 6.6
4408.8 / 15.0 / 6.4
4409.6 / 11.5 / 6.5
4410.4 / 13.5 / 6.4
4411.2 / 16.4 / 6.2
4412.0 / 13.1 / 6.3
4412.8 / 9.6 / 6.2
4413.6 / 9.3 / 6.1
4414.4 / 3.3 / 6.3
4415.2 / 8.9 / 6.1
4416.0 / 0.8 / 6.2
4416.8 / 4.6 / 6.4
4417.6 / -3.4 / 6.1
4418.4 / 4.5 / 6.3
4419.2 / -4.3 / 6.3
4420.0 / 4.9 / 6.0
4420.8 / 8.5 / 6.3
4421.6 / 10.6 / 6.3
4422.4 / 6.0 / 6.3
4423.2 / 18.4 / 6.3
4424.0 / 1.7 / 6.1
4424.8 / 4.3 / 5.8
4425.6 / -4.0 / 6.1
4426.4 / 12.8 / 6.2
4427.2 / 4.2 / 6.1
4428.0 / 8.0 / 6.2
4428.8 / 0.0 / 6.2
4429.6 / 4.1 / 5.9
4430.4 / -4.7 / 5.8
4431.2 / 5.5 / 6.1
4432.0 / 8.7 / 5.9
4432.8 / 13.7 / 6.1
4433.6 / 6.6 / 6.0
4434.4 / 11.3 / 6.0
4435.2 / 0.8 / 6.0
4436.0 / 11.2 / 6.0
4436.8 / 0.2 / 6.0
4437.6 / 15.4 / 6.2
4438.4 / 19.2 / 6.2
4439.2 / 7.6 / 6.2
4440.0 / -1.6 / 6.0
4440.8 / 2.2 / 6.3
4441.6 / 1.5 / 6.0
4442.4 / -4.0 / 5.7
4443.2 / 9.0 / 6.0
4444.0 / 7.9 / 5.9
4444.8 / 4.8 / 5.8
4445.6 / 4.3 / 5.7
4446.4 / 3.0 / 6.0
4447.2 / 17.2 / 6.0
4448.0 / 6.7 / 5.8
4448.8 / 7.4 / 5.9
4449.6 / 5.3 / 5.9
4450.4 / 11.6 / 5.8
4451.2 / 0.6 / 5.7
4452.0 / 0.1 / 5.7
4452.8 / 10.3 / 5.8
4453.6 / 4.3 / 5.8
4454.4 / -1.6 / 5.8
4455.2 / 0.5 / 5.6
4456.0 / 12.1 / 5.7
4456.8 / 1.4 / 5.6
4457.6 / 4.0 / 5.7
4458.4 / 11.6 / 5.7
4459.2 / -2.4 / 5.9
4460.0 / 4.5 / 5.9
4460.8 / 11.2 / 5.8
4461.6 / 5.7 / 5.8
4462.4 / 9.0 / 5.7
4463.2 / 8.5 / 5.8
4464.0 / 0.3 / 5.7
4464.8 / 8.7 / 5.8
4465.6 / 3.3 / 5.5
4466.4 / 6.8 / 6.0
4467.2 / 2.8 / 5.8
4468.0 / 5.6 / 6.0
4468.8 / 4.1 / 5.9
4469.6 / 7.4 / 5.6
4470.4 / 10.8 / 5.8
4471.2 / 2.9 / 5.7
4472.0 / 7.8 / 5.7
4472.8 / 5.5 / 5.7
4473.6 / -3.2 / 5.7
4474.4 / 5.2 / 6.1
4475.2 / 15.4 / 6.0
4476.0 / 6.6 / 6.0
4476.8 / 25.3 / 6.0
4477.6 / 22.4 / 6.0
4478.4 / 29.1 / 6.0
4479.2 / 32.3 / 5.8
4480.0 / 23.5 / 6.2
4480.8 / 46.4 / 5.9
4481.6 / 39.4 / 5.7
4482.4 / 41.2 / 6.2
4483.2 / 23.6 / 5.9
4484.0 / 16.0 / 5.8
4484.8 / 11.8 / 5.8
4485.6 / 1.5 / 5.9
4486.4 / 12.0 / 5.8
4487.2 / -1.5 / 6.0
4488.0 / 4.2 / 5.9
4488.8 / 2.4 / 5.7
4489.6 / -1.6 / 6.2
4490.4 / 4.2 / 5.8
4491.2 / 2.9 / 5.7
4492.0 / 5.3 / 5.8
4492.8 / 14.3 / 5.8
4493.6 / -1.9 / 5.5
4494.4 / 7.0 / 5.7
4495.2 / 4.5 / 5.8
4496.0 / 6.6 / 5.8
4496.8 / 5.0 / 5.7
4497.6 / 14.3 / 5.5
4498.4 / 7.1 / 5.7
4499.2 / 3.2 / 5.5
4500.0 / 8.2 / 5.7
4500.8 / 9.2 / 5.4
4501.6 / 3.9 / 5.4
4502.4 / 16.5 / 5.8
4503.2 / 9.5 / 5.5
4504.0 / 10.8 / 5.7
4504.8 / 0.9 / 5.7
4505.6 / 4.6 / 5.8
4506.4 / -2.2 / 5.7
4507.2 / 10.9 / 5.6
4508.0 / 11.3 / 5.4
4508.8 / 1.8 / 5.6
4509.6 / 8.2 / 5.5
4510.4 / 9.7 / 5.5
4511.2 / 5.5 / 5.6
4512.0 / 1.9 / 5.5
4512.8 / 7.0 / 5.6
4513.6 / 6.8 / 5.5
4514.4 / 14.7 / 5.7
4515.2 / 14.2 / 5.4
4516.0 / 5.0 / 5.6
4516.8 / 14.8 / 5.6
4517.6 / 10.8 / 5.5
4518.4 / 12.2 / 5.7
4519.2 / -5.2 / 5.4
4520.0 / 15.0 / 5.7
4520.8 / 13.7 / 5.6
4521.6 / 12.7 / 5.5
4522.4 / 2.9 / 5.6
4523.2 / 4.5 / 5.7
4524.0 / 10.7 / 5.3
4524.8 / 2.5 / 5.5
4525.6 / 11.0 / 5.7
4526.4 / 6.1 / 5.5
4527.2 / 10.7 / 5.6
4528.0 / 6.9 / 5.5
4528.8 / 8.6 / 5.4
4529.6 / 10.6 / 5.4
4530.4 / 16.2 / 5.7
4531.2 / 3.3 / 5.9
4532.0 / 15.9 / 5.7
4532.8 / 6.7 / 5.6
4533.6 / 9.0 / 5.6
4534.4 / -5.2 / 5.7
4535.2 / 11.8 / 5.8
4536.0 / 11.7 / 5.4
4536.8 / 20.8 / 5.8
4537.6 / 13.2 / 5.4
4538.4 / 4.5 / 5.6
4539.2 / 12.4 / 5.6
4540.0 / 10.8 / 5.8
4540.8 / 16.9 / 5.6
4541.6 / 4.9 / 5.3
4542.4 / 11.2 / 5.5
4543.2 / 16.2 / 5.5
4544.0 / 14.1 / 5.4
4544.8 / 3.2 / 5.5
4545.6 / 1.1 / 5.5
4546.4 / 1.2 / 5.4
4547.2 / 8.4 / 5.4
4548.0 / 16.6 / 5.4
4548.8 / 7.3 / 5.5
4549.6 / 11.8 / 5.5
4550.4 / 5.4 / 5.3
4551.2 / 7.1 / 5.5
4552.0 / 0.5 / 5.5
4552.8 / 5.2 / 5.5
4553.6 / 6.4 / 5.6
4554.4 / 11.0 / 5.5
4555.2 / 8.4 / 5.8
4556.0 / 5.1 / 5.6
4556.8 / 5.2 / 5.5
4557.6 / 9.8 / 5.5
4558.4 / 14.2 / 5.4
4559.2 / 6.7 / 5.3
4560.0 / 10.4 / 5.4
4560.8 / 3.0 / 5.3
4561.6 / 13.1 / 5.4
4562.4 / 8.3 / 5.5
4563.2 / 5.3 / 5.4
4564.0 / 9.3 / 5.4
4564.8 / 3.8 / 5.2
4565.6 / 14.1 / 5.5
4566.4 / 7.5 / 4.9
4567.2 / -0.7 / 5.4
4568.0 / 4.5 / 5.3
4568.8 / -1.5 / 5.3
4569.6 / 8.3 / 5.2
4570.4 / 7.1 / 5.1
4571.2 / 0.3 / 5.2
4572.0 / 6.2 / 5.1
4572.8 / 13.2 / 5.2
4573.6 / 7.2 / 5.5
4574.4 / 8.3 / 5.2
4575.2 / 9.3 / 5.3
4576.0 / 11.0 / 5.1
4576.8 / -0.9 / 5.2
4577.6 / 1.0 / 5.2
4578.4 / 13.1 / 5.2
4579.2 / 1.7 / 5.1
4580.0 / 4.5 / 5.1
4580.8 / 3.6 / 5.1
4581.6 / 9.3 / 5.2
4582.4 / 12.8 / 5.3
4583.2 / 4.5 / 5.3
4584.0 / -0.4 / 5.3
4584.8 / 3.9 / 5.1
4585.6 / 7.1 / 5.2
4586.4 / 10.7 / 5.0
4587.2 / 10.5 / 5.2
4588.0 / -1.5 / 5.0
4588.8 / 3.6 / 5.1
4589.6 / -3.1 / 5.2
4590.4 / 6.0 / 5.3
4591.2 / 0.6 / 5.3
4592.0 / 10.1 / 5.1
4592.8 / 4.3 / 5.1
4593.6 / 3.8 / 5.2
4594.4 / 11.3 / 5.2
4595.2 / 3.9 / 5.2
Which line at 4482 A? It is [O II] 3727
